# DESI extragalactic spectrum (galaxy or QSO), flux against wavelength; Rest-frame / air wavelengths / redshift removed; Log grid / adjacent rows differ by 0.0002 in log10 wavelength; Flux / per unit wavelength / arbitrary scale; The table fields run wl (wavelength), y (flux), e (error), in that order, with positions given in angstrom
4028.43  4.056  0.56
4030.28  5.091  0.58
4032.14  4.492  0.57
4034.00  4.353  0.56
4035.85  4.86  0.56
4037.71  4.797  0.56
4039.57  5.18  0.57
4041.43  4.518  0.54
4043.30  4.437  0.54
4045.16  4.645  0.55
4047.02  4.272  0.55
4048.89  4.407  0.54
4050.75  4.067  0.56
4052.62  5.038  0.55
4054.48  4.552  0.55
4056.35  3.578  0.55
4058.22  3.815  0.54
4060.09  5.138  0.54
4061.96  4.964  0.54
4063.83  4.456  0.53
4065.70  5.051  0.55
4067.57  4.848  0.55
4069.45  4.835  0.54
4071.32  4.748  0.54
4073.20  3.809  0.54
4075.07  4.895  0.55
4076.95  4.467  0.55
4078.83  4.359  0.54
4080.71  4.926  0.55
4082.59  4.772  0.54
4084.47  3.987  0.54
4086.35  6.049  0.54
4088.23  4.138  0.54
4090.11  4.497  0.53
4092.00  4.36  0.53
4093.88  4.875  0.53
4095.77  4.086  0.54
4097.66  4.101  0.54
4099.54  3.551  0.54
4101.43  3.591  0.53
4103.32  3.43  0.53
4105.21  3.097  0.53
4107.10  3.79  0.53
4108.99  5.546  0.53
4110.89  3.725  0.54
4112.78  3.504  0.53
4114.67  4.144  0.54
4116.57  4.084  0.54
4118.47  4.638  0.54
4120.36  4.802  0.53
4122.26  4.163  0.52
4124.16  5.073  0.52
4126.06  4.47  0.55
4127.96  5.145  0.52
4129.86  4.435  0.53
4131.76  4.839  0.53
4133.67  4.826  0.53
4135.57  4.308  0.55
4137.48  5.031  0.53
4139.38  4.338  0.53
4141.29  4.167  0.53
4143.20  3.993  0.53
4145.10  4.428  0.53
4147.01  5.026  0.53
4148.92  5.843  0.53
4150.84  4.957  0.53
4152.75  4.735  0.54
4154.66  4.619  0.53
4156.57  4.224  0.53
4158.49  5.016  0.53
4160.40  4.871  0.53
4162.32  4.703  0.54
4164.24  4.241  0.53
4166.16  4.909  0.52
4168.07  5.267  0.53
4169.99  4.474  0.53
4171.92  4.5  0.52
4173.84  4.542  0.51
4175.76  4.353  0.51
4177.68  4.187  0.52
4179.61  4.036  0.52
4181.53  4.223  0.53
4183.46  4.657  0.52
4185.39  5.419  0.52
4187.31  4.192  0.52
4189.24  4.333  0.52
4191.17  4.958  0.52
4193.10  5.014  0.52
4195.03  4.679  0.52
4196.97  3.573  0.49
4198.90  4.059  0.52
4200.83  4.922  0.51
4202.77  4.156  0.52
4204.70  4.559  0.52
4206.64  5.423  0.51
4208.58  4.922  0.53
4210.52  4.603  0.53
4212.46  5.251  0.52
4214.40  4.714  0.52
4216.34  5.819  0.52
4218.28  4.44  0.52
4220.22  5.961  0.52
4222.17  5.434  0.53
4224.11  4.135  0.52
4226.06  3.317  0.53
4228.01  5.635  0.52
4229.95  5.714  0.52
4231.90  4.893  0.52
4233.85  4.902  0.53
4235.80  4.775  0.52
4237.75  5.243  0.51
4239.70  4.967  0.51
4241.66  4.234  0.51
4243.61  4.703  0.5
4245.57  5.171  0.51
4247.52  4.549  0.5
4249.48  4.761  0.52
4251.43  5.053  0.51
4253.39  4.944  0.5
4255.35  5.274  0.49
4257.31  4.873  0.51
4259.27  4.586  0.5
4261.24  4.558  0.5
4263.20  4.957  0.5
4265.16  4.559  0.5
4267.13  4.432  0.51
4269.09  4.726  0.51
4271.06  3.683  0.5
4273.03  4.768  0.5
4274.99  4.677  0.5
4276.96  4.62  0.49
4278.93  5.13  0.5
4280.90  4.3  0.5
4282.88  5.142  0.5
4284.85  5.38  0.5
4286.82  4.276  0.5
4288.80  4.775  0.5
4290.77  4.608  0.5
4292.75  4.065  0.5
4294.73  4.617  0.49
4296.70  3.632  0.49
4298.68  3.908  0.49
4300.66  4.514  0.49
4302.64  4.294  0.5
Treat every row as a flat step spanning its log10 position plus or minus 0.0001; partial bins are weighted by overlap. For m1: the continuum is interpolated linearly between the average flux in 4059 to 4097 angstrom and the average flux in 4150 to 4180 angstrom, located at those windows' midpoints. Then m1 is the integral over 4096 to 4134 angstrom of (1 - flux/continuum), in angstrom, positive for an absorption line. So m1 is 3.3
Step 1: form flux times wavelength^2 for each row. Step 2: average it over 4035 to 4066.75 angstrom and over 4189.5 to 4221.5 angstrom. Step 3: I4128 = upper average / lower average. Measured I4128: 1.1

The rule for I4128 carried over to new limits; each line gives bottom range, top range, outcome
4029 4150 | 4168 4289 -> 1.13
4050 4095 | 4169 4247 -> 1.10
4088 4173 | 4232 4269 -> 1.14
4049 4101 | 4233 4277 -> 1.15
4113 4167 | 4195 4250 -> 1.08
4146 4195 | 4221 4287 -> 1.06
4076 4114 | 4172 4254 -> 1.19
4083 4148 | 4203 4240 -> 1.20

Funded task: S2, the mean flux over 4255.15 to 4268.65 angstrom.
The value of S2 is 4.72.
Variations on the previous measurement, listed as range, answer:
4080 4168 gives 4.49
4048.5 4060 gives 4.3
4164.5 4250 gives 4.74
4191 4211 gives 4.61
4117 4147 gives 4.58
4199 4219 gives 4.85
